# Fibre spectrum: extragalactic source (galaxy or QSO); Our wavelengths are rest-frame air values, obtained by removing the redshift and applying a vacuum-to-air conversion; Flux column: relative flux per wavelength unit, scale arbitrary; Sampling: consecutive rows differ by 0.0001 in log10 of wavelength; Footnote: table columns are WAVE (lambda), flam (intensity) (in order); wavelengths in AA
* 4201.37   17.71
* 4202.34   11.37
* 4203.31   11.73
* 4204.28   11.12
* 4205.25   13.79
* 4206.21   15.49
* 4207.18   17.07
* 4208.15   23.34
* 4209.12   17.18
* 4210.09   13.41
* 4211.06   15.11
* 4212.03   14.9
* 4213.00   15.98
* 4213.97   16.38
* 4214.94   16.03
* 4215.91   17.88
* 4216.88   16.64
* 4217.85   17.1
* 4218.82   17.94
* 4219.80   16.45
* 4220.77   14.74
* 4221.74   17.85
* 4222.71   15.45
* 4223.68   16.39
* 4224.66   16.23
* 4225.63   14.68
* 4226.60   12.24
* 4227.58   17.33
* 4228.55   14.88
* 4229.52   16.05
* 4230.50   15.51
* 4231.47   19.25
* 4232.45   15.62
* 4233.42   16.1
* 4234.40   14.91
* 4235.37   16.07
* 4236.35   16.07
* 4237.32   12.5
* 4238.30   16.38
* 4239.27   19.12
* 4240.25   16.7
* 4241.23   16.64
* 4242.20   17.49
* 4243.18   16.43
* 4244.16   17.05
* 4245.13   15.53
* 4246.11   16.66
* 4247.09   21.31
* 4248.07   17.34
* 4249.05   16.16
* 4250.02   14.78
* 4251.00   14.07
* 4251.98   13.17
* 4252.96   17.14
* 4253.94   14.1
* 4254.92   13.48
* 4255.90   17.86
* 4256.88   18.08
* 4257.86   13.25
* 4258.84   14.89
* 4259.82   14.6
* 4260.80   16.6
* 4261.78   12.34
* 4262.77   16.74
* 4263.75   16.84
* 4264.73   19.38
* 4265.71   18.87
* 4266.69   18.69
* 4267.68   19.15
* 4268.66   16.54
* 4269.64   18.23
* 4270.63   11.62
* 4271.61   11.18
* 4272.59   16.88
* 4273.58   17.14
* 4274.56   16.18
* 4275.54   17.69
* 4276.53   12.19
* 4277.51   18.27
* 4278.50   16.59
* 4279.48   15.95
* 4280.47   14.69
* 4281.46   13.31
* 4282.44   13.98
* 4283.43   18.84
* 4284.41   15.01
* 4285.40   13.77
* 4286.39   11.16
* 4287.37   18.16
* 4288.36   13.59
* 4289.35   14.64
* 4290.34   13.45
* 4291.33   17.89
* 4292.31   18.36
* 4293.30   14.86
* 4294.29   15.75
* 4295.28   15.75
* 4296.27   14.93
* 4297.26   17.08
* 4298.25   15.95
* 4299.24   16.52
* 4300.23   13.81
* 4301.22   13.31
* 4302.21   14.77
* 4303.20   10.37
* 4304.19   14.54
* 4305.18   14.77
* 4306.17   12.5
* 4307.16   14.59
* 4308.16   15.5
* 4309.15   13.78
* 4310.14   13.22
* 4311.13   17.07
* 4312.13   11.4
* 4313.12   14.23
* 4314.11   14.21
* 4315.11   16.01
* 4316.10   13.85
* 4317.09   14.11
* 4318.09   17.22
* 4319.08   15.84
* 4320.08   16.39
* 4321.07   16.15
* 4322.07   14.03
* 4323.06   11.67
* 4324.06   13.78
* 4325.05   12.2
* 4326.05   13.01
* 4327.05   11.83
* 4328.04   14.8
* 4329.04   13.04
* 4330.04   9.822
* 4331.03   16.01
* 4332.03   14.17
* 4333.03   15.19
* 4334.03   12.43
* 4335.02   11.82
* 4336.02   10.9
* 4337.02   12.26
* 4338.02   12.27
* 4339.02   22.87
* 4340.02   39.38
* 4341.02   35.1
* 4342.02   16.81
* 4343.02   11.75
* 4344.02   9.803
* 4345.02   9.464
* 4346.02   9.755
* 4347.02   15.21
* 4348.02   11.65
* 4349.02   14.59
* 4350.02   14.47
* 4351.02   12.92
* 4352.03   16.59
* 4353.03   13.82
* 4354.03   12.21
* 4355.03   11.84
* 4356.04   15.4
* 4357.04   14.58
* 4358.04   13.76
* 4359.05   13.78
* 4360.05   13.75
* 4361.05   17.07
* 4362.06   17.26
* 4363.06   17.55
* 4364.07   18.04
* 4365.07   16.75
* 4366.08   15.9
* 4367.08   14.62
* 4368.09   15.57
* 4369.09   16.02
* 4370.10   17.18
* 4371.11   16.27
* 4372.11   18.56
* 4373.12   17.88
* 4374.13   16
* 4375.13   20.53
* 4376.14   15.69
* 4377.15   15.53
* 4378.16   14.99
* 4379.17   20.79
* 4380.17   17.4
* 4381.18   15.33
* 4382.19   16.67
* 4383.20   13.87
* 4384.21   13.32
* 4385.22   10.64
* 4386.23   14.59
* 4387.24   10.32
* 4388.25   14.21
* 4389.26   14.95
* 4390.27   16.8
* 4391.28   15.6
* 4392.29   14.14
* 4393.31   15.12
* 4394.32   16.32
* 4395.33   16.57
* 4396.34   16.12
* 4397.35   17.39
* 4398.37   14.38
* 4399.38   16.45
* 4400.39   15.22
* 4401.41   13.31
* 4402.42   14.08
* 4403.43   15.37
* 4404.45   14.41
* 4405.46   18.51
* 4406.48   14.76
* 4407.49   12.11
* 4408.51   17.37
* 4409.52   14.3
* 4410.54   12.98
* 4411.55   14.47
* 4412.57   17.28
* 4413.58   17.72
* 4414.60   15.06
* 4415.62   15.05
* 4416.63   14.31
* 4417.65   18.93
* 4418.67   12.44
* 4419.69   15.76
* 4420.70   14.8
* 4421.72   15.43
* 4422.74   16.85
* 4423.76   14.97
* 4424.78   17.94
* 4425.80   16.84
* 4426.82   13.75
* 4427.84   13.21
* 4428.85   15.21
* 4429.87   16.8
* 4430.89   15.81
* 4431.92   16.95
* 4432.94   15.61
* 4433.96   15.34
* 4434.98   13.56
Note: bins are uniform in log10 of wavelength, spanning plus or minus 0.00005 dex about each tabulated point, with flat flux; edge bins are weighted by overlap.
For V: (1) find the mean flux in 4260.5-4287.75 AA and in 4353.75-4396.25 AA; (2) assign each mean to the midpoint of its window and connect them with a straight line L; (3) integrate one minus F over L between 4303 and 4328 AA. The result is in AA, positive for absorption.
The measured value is 2.6 AA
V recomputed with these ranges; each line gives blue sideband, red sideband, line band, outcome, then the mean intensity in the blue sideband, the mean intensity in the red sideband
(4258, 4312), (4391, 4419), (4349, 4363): 0.77 AA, 15.4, 15.4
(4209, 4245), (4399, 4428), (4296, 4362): 4.18 AA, 16.1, 15.3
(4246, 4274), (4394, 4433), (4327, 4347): 0.31 AA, 16.1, 15.5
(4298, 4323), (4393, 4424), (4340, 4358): -0.38 AA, 14.5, 15.4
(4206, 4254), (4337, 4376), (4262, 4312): 2.47 AA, 16.3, 16.2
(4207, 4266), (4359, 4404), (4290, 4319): 2.10 AA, 16.2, 15.7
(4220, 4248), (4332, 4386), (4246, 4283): 0.45 AA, 16.3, 15.7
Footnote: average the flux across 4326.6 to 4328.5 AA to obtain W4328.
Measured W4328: 13.4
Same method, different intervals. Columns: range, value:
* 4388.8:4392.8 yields 15.4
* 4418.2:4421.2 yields 14.4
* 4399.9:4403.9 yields 14.5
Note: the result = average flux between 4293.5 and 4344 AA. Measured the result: 15.1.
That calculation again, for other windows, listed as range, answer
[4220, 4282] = 16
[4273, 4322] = 15.1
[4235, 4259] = 16.1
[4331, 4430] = 15.5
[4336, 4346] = 18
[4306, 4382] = 15.3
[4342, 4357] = 13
